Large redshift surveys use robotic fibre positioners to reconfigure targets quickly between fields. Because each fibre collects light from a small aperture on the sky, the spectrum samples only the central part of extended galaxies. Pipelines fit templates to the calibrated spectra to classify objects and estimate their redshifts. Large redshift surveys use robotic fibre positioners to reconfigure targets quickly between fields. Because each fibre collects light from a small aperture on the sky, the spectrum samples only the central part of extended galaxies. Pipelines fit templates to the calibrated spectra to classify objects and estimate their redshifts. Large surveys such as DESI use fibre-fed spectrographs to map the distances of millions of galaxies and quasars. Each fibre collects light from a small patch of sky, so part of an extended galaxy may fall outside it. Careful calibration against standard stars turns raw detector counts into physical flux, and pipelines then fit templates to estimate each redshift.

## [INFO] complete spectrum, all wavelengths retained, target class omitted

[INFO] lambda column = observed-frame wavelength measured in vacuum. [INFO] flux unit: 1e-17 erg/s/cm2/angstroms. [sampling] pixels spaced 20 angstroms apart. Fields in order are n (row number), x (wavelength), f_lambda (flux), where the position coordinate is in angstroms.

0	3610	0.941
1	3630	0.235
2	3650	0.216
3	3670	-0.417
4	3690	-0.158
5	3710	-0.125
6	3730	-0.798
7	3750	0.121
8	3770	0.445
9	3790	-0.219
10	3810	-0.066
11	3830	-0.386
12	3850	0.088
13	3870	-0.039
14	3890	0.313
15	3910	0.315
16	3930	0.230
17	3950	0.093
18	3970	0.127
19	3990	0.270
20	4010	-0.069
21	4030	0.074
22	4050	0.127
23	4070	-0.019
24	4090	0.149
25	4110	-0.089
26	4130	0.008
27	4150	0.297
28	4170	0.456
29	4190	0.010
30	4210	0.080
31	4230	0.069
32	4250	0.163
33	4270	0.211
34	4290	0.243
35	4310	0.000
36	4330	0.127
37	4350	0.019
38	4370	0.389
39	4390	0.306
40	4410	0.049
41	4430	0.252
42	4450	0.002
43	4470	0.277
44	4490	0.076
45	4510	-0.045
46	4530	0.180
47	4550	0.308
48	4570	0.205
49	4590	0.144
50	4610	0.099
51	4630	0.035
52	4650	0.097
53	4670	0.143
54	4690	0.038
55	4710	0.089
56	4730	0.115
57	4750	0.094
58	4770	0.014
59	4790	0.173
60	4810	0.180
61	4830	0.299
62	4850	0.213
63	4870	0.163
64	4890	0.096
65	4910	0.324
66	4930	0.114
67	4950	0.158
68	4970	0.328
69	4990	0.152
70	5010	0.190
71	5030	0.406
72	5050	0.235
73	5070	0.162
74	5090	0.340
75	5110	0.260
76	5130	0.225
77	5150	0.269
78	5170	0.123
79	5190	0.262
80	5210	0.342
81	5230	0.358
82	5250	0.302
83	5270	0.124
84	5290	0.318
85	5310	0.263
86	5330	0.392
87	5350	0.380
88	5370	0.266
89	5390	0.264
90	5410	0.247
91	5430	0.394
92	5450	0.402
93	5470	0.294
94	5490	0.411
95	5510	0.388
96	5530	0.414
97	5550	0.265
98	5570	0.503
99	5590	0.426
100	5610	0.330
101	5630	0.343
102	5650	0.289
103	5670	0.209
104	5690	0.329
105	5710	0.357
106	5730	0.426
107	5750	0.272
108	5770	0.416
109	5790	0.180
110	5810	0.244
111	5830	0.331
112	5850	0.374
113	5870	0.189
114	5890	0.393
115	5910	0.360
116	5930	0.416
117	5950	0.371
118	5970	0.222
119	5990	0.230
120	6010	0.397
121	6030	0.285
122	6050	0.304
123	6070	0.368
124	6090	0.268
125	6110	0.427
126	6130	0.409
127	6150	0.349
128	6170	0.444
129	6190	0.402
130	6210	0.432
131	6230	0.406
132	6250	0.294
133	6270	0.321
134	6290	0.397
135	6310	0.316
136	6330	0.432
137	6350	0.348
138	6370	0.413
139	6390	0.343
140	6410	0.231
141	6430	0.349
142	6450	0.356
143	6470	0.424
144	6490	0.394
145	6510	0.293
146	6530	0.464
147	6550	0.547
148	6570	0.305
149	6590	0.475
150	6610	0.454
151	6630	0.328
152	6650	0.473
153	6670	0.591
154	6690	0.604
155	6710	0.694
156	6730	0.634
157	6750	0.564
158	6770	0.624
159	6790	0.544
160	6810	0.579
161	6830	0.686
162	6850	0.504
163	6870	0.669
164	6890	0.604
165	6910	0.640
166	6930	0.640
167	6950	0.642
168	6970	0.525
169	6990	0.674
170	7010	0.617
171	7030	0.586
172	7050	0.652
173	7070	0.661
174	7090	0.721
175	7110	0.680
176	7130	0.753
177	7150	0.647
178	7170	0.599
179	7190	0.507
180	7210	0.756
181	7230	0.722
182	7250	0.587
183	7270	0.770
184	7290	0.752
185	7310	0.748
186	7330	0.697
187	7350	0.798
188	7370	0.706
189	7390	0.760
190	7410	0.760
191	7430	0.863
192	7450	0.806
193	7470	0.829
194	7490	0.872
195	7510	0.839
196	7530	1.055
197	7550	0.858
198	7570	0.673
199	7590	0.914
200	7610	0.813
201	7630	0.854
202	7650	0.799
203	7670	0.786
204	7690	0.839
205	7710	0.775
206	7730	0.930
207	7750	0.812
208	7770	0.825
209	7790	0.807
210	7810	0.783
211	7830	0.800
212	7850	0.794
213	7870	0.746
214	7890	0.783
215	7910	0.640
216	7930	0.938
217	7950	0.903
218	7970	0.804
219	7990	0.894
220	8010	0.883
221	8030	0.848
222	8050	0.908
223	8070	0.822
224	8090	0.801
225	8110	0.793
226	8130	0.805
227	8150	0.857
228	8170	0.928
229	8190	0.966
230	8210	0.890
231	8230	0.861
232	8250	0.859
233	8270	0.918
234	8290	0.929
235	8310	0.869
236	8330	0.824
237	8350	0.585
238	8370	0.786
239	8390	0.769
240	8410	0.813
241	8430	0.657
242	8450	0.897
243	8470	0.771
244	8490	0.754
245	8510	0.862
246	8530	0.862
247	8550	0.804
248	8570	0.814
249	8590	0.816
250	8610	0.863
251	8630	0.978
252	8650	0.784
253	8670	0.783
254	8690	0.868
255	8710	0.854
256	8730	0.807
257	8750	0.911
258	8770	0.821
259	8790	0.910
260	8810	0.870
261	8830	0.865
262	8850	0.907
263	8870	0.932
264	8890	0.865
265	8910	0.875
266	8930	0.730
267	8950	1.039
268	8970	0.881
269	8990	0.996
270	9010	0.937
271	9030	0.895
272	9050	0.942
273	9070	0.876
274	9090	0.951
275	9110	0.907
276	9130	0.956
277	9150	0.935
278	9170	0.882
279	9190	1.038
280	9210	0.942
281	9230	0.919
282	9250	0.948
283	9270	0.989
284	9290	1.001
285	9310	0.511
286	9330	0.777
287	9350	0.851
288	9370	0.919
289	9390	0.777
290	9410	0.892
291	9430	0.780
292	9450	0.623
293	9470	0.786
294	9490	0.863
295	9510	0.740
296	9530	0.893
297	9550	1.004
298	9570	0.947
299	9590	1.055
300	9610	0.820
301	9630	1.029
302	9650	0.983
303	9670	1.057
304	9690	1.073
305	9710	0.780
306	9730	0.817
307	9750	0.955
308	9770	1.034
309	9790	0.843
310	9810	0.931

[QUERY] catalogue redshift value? 0.670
